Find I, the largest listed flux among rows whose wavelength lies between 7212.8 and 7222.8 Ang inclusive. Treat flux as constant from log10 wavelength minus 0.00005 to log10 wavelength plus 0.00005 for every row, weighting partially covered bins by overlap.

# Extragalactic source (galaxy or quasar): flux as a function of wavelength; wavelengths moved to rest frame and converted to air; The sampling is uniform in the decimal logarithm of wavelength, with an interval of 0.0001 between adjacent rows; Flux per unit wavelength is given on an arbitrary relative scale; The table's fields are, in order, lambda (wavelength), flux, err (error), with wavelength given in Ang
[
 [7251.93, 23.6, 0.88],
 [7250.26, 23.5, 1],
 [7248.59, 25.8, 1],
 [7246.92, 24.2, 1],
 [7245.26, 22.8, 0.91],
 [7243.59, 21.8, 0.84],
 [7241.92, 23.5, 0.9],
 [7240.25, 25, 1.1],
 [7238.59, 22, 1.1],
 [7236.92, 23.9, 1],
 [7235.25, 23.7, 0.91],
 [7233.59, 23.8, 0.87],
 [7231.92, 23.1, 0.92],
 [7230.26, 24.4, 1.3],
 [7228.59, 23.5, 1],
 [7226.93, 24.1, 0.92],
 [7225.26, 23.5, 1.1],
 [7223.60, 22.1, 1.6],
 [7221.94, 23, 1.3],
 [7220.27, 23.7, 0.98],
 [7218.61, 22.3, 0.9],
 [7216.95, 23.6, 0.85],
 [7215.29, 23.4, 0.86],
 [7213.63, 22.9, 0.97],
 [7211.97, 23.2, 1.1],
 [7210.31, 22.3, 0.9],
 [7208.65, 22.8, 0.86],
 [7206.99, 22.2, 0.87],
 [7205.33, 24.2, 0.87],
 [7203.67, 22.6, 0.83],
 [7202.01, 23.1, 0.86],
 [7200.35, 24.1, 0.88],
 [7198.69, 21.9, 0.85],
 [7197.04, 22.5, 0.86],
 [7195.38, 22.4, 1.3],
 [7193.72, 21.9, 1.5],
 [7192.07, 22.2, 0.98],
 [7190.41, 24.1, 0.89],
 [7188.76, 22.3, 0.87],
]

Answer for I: 23.7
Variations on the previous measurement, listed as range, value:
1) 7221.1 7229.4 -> 24.1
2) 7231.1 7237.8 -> 23.9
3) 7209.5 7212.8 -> 23.2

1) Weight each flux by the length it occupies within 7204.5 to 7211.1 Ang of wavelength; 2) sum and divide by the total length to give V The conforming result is 22.9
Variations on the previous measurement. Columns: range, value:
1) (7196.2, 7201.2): 22.8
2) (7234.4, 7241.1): 23.7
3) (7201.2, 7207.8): 23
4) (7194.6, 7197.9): 22.5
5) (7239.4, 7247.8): 23.5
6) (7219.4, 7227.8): 23.3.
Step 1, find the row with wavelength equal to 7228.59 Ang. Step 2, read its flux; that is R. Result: 23.5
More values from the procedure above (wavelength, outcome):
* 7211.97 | 23.2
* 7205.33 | 24.2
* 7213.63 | 22.9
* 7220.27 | 23.7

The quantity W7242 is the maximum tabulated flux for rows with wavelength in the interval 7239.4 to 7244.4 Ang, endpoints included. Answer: 25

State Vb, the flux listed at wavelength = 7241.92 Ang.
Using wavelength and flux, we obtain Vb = 23.5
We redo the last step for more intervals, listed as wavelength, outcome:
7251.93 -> 23.6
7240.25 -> 25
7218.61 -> 22.3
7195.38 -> 22.4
